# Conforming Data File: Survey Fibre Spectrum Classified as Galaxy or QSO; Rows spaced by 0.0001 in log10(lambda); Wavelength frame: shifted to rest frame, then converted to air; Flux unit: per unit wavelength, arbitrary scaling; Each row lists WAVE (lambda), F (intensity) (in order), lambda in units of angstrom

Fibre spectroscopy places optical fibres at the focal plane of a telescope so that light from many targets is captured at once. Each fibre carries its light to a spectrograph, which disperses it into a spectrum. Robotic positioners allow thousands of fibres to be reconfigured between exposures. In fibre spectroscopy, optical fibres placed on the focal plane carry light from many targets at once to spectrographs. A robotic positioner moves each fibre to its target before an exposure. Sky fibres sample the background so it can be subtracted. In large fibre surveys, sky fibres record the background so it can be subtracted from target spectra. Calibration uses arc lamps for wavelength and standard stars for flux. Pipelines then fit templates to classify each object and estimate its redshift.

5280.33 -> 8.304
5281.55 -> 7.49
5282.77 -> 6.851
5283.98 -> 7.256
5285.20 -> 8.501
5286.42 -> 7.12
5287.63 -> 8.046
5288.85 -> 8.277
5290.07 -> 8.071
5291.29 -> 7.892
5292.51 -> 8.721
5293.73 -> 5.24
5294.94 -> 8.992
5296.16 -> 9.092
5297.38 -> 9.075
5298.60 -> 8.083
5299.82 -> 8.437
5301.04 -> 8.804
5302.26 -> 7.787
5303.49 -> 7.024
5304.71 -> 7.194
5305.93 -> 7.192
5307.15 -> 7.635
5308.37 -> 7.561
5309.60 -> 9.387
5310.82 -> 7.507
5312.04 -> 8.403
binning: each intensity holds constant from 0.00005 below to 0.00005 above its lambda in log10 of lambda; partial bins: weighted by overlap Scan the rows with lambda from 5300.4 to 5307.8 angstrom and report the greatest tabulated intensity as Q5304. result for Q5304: 8.804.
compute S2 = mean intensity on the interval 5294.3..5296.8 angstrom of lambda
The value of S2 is 9.01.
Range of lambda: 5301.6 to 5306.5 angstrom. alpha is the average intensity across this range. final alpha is 7.31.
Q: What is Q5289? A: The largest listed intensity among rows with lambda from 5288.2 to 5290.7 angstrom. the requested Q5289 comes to 8.277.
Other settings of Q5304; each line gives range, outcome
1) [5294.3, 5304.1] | 9.092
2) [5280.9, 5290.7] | 8.501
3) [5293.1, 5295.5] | 8.992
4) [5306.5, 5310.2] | 9.387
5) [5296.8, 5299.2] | 9.075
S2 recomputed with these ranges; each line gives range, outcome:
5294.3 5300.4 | 8.73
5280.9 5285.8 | 7.52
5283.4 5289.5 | 7.84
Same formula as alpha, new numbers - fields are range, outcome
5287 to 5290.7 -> 8.12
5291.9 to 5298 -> 8.23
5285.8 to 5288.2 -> 7.59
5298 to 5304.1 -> 8.02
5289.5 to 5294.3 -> 7.49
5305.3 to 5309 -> 7.46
